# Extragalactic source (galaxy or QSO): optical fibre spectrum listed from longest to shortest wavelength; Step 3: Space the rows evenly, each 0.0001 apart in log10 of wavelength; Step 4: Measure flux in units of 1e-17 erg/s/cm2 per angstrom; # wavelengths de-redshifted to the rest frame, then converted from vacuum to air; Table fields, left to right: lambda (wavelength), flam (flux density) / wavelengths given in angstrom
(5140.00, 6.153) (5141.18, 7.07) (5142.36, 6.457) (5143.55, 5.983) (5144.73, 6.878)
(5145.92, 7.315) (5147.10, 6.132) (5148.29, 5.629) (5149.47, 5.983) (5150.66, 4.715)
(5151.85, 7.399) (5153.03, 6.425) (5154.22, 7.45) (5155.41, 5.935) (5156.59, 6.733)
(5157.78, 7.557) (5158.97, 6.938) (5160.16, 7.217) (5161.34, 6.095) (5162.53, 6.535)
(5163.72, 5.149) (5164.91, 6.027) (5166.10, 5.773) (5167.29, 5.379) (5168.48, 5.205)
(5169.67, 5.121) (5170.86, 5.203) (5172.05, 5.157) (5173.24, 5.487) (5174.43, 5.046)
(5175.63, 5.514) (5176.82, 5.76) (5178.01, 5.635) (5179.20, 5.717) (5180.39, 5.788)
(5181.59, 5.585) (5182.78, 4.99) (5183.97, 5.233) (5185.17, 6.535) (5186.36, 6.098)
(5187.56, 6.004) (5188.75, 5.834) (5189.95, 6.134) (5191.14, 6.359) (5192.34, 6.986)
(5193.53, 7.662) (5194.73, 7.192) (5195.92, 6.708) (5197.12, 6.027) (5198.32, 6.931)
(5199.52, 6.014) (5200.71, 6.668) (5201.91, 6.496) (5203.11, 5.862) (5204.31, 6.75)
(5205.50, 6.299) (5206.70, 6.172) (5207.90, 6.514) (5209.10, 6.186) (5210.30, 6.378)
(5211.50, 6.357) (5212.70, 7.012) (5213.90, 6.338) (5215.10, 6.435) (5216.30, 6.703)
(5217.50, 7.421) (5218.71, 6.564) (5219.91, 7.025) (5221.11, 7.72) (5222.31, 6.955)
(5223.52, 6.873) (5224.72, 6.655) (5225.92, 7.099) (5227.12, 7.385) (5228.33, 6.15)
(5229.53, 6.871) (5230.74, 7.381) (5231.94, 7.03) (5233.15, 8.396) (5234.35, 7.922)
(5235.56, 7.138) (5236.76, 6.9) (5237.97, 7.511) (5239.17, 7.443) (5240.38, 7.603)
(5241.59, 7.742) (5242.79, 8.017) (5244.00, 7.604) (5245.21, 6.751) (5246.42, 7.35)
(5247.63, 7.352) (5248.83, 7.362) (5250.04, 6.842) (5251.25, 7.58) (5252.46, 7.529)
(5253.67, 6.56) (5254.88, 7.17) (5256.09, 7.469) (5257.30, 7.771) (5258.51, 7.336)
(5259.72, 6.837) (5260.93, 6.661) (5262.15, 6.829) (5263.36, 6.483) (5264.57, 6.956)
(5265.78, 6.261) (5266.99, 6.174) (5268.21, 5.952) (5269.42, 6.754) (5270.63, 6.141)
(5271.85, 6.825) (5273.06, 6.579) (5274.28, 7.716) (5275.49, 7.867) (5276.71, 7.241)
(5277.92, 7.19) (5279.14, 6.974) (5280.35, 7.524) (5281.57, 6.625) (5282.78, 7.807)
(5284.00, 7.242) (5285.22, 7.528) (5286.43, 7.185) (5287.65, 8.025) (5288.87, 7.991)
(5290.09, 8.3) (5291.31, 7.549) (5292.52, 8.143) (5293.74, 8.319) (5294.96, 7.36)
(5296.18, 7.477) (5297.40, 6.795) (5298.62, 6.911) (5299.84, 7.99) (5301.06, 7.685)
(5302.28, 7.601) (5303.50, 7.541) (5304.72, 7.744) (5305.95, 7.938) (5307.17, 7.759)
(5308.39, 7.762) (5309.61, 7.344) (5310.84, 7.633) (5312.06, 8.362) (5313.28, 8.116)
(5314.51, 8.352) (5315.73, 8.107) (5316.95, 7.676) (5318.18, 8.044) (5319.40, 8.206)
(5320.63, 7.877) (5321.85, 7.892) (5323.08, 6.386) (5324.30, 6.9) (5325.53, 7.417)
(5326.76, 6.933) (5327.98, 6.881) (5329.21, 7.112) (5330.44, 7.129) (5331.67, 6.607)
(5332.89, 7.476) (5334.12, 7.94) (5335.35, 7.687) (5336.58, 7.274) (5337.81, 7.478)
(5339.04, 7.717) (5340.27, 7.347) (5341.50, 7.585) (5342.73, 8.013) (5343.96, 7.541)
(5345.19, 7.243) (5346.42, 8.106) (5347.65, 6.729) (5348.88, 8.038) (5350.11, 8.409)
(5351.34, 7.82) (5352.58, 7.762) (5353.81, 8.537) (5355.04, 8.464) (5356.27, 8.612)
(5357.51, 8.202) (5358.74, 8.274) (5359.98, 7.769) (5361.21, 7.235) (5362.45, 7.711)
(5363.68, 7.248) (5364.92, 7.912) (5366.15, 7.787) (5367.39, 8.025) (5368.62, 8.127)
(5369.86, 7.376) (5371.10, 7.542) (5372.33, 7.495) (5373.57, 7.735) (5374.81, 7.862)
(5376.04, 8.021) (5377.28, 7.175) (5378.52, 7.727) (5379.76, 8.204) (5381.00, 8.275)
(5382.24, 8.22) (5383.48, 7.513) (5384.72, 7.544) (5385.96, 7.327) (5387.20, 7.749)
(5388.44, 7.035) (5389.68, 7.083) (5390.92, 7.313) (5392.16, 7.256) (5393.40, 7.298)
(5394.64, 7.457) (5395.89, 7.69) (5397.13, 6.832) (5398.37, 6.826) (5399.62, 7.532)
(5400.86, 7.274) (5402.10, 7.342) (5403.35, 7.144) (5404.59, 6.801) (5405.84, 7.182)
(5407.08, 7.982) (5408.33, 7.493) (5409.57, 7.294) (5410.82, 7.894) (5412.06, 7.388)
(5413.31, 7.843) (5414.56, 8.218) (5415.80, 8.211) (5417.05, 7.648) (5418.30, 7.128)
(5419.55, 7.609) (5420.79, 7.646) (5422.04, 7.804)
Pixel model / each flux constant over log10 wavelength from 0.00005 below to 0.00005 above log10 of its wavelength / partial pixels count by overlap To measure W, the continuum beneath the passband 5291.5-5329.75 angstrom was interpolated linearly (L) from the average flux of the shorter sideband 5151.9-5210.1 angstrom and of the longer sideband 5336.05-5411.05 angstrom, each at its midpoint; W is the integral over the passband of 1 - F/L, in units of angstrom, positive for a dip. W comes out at -2.6 angstrom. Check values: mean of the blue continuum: 6.14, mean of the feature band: 7.62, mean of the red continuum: 7.63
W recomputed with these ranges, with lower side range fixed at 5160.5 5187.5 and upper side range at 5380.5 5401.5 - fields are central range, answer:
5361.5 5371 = -0.7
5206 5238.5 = -4.9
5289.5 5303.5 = -2.1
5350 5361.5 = -1.6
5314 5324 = -1.4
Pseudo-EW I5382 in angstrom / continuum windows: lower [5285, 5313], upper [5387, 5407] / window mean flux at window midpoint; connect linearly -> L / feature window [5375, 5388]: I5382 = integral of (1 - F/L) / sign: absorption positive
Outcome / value -0.8 angstrom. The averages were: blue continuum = 7.7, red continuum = 7.25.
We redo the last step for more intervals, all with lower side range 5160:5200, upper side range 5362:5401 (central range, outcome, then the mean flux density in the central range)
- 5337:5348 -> -0.44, 7.54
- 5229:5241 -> -1.96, 7.42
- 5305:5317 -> -1.57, 7.91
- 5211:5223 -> -1.20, 6.85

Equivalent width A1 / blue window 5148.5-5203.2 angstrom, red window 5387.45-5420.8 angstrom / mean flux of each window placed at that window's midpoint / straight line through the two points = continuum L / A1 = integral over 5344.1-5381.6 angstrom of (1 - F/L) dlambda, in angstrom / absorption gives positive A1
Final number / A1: -3.4 angstrom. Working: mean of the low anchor 6.09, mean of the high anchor 7.42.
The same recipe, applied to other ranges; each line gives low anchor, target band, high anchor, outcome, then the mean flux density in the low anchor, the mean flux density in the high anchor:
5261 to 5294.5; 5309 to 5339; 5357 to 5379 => -0.30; 7.18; 7.73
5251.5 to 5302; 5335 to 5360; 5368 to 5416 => -1.43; 7.22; 7.54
